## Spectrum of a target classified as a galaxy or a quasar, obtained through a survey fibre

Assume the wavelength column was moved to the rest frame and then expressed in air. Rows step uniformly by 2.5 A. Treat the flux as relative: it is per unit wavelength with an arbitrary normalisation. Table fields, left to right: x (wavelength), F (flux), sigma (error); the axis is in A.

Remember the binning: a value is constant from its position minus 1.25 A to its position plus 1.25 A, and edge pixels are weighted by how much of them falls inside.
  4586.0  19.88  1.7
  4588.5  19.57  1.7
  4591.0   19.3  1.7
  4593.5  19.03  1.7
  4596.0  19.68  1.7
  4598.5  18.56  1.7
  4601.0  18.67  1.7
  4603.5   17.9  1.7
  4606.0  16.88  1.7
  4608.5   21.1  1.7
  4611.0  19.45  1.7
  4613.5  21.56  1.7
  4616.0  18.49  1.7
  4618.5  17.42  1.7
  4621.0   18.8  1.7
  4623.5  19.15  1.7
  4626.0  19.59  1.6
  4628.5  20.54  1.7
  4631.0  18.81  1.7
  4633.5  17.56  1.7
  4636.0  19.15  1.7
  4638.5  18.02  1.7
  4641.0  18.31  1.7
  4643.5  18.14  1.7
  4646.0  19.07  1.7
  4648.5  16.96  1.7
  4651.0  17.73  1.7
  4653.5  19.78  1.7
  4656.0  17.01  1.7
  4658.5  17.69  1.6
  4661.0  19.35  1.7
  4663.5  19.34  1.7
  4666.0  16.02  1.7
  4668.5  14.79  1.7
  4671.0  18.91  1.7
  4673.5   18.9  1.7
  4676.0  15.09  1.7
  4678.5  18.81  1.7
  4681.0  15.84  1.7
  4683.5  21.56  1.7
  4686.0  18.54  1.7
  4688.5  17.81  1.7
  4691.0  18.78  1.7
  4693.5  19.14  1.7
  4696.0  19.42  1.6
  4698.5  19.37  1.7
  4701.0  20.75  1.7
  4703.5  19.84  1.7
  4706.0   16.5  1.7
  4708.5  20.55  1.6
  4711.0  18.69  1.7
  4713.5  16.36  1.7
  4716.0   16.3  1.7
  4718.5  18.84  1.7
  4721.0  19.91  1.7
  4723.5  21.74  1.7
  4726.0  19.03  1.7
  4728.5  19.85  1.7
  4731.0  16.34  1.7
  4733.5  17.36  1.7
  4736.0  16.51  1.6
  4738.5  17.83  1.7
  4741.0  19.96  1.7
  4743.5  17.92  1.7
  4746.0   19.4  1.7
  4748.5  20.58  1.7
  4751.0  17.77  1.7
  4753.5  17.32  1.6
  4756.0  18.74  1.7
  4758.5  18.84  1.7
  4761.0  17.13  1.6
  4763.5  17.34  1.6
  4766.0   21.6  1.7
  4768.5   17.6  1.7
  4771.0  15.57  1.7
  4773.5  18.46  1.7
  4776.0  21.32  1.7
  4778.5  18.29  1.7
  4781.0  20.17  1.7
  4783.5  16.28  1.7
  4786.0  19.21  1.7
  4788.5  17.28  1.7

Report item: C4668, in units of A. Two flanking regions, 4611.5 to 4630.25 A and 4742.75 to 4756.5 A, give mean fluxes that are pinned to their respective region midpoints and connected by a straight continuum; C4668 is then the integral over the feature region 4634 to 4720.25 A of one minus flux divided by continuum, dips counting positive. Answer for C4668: 3.4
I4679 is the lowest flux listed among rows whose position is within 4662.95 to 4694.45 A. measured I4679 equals 14.79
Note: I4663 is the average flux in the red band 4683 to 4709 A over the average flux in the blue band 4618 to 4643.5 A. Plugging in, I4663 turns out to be 1.02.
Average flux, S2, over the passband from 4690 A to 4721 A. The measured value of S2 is 18.8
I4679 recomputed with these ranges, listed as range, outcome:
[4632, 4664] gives 16.96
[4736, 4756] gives 16.51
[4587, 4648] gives 16.88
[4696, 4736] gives 16.3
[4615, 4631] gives 17.42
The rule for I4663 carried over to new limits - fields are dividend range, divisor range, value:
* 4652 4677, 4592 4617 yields 0.93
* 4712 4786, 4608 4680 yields 1.00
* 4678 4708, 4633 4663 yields 1.03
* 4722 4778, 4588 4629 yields 0.97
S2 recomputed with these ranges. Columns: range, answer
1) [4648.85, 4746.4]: 18.4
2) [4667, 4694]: 18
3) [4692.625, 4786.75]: 18.6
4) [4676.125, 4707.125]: 18.7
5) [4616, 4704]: 18.4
